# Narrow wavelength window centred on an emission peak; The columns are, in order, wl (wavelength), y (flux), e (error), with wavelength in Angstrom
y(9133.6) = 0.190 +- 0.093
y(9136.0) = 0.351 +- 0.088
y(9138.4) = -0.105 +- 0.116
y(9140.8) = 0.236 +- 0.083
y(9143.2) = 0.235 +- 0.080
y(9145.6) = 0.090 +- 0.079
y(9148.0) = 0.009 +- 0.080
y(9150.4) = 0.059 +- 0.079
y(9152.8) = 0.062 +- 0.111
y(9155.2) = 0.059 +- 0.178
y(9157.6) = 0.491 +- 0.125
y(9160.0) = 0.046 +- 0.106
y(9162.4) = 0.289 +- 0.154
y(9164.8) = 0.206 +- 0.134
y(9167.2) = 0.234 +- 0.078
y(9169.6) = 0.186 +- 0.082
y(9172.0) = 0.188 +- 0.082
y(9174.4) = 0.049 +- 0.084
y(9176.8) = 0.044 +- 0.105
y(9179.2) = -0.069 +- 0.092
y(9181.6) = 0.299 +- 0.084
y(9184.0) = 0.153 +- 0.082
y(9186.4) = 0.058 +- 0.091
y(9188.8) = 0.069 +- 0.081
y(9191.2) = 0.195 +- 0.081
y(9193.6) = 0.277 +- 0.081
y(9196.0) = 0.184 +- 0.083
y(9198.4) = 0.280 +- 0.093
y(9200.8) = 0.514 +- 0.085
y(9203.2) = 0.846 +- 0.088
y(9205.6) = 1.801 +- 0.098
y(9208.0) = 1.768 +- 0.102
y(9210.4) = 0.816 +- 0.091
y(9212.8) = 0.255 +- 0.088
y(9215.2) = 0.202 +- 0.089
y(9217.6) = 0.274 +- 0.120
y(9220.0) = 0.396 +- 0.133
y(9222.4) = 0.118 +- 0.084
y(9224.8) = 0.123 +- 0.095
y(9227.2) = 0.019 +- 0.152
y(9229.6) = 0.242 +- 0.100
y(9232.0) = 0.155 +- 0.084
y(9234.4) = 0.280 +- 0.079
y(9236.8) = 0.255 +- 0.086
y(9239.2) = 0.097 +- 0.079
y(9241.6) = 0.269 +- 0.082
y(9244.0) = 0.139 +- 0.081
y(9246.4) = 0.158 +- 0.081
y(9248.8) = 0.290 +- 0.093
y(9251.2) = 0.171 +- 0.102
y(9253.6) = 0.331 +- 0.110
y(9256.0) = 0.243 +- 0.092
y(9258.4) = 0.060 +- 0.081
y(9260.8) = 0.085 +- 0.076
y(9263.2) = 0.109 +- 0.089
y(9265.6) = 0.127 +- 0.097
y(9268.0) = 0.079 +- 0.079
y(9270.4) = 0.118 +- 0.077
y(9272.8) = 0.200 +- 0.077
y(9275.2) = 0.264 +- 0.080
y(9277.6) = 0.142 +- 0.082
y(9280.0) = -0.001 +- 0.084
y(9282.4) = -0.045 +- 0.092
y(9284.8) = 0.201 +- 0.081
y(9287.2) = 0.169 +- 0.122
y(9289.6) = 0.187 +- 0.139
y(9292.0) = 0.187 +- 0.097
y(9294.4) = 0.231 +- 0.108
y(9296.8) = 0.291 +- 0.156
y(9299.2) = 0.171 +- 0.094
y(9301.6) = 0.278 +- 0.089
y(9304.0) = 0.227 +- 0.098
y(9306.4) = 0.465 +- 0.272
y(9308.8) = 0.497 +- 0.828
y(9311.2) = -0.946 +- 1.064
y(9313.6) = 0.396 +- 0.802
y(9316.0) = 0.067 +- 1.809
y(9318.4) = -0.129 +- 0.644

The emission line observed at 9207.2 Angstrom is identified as [O III] 5007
